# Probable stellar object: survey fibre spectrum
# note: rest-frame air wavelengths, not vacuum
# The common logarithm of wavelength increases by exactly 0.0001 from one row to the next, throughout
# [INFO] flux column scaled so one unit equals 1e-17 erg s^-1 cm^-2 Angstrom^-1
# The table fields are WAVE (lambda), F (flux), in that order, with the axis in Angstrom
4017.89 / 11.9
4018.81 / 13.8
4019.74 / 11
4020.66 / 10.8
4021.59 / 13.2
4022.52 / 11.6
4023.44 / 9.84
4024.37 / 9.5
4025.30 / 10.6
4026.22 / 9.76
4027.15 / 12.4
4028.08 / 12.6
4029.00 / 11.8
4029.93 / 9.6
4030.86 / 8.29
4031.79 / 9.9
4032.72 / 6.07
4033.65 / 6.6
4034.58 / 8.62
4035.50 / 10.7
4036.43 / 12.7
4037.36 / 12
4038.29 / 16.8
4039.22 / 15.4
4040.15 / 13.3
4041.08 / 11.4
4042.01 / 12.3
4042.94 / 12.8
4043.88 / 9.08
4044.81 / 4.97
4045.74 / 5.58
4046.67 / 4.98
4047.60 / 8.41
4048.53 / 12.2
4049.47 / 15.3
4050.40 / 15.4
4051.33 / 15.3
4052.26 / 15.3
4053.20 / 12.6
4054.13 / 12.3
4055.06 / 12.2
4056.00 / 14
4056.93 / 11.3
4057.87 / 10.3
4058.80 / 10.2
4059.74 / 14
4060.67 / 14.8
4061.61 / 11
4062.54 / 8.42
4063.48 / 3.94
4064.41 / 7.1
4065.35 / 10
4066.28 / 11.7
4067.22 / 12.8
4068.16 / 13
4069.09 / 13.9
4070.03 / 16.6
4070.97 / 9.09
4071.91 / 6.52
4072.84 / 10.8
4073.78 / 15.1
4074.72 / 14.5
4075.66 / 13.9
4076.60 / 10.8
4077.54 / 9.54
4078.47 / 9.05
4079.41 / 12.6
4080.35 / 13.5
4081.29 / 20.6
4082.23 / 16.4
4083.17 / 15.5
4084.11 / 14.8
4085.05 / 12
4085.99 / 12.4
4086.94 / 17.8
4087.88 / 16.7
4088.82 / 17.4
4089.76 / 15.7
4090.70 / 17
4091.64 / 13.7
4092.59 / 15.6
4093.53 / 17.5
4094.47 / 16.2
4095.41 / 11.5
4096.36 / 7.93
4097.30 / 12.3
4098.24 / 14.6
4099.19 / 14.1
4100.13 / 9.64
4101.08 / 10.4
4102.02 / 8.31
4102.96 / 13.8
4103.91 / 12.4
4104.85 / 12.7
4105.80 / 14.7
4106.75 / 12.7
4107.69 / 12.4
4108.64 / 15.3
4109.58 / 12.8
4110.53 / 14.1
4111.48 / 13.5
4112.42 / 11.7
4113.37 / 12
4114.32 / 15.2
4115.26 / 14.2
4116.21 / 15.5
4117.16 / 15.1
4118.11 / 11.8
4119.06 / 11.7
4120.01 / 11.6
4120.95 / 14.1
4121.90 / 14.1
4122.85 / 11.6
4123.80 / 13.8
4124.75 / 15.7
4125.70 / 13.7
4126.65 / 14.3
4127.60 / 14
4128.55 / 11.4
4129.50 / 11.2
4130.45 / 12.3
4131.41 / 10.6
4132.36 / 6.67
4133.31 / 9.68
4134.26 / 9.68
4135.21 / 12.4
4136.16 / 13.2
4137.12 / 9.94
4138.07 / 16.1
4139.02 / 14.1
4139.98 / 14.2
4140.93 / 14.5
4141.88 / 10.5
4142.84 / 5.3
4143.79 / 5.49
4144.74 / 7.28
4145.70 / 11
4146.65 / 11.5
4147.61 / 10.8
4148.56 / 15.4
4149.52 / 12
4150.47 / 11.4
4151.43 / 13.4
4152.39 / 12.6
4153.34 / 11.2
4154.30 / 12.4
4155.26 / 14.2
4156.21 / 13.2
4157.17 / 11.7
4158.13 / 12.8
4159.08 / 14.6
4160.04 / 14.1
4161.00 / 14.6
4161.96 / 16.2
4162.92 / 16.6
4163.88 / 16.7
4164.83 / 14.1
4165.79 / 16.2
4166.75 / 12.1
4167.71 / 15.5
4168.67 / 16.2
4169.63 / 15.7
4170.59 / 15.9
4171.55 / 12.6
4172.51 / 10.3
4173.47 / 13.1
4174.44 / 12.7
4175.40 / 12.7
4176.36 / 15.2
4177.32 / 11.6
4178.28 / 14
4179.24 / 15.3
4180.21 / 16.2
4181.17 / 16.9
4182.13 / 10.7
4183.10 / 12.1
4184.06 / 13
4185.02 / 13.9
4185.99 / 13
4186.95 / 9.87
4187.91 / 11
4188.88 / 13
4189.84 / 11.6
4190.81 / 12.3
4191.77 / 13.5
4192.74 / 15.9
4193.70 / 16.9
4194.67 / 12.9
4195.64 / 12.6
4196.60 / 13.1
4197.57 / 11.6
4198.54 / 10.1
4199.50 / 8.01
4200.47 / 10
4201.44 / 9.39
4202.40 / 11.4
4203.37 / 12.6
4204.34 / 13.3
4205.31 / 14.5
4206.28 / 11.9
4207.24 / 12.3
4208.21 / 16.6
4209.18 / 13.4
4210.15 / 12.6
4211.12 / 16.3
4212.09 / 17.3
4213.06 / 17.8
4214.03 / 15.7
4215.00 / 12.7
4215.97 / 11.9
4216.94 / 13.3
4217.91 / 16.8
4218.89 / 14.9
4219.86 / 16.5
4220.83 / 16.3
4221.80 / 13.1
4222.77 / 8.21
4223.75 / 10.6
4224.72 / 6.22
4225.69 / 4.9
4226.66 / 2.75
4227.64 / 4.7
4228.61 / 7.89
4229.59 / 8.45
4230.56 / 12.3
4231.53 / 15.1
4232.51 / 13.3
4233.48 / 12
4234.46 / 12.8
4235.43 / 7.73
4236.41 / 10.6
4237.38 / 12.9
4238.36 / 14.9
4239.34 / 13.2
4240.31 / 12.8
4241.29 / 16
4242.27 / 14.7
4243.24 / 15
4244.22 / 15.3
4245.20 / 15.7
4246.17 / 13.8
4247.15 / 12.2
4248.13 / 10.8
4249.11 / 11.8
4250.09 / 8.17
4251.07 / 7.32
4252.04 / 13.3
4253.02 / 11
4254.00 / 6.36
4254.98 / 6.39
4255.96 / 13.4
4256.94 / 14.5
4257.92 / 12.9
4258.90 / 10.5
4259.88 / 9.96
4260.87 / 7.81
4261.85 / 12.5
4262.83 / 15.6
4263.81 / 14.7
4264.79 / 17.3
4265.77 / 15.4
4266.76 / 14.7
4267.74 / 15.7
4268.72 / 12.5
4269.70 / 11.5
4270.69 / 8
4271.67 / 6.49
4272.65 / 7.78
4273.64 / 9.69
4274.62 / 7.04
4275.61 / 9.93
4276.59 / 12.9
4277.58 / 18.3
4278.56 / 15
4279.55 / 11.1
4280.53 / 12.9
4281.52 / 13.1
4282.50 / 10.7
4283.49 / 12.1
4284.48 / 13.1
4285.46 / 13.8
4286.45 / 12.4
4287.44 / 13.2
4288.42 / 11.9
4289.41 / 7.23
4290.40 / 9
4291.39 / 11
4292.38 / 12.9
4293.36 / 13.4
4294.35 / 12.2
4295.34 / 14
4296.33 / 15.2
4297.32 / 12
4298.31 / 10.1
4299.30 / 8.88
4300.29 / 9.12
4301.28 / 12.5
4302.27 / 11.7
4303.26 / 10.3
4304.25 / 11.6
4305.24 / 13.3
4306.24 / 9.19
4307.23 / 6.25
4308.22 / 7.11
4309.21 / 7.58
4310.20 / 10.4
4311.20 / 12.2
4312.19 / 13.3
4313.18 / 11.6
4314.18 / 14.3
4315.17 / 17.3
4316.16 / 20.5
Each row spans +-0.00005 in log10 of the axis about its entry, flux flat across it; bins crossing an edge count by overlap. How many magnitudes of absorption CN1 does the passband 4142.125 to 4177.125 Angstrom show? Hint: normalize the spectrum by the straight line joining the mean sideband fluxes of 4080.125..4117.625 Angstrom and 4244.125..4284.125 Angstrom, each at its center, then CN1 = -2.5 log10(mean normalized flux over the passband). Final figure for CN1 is 0.020 mag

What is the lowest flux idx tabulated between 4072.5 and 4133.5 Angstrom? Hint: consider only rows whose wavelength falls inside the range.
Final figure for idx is 6.67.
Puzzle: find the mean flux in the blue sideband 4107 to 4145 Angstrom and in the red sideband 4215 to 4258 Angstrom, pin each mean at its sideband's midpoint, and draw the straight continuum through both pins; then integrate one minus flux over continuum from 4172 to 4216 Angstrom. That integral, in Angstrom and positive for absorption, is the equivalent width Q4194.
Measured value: -4.4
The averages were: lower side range 12.3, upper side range 11.7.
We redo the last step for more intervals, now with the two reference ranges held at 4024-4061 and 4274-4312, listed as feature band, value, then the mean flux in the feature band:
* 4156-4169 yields -3.7 Angstrom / 14.6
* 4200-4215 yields -3.0 Angstrom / 13.6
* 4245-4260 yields 0.5 Angstrom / 11.1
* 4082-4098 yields -4.8 Angstrom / 14.7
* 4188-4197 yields -1.6 Angstrom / 13.4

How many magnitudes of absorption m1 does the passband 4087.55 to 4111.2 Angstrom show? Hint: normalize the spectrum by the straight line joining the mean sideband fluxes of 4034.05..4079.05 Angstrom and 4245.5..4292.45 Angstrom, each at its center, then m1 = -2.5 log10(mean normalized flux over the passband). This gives -0.18 mag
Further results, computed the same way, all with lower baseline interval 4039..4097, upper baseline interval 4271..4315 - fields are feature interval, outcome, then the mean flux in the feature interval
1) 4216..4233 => 0.07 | 10.9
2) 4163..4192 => -0.14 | 13.6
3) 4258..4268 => -0.16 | 13.3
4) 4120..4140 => -0.02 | 12.5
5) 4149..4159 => -0.05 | 12.6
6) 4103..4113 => -0.08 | 13.2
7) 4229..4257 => -0.04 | 12.1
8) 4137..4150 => 0.07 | 11.3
